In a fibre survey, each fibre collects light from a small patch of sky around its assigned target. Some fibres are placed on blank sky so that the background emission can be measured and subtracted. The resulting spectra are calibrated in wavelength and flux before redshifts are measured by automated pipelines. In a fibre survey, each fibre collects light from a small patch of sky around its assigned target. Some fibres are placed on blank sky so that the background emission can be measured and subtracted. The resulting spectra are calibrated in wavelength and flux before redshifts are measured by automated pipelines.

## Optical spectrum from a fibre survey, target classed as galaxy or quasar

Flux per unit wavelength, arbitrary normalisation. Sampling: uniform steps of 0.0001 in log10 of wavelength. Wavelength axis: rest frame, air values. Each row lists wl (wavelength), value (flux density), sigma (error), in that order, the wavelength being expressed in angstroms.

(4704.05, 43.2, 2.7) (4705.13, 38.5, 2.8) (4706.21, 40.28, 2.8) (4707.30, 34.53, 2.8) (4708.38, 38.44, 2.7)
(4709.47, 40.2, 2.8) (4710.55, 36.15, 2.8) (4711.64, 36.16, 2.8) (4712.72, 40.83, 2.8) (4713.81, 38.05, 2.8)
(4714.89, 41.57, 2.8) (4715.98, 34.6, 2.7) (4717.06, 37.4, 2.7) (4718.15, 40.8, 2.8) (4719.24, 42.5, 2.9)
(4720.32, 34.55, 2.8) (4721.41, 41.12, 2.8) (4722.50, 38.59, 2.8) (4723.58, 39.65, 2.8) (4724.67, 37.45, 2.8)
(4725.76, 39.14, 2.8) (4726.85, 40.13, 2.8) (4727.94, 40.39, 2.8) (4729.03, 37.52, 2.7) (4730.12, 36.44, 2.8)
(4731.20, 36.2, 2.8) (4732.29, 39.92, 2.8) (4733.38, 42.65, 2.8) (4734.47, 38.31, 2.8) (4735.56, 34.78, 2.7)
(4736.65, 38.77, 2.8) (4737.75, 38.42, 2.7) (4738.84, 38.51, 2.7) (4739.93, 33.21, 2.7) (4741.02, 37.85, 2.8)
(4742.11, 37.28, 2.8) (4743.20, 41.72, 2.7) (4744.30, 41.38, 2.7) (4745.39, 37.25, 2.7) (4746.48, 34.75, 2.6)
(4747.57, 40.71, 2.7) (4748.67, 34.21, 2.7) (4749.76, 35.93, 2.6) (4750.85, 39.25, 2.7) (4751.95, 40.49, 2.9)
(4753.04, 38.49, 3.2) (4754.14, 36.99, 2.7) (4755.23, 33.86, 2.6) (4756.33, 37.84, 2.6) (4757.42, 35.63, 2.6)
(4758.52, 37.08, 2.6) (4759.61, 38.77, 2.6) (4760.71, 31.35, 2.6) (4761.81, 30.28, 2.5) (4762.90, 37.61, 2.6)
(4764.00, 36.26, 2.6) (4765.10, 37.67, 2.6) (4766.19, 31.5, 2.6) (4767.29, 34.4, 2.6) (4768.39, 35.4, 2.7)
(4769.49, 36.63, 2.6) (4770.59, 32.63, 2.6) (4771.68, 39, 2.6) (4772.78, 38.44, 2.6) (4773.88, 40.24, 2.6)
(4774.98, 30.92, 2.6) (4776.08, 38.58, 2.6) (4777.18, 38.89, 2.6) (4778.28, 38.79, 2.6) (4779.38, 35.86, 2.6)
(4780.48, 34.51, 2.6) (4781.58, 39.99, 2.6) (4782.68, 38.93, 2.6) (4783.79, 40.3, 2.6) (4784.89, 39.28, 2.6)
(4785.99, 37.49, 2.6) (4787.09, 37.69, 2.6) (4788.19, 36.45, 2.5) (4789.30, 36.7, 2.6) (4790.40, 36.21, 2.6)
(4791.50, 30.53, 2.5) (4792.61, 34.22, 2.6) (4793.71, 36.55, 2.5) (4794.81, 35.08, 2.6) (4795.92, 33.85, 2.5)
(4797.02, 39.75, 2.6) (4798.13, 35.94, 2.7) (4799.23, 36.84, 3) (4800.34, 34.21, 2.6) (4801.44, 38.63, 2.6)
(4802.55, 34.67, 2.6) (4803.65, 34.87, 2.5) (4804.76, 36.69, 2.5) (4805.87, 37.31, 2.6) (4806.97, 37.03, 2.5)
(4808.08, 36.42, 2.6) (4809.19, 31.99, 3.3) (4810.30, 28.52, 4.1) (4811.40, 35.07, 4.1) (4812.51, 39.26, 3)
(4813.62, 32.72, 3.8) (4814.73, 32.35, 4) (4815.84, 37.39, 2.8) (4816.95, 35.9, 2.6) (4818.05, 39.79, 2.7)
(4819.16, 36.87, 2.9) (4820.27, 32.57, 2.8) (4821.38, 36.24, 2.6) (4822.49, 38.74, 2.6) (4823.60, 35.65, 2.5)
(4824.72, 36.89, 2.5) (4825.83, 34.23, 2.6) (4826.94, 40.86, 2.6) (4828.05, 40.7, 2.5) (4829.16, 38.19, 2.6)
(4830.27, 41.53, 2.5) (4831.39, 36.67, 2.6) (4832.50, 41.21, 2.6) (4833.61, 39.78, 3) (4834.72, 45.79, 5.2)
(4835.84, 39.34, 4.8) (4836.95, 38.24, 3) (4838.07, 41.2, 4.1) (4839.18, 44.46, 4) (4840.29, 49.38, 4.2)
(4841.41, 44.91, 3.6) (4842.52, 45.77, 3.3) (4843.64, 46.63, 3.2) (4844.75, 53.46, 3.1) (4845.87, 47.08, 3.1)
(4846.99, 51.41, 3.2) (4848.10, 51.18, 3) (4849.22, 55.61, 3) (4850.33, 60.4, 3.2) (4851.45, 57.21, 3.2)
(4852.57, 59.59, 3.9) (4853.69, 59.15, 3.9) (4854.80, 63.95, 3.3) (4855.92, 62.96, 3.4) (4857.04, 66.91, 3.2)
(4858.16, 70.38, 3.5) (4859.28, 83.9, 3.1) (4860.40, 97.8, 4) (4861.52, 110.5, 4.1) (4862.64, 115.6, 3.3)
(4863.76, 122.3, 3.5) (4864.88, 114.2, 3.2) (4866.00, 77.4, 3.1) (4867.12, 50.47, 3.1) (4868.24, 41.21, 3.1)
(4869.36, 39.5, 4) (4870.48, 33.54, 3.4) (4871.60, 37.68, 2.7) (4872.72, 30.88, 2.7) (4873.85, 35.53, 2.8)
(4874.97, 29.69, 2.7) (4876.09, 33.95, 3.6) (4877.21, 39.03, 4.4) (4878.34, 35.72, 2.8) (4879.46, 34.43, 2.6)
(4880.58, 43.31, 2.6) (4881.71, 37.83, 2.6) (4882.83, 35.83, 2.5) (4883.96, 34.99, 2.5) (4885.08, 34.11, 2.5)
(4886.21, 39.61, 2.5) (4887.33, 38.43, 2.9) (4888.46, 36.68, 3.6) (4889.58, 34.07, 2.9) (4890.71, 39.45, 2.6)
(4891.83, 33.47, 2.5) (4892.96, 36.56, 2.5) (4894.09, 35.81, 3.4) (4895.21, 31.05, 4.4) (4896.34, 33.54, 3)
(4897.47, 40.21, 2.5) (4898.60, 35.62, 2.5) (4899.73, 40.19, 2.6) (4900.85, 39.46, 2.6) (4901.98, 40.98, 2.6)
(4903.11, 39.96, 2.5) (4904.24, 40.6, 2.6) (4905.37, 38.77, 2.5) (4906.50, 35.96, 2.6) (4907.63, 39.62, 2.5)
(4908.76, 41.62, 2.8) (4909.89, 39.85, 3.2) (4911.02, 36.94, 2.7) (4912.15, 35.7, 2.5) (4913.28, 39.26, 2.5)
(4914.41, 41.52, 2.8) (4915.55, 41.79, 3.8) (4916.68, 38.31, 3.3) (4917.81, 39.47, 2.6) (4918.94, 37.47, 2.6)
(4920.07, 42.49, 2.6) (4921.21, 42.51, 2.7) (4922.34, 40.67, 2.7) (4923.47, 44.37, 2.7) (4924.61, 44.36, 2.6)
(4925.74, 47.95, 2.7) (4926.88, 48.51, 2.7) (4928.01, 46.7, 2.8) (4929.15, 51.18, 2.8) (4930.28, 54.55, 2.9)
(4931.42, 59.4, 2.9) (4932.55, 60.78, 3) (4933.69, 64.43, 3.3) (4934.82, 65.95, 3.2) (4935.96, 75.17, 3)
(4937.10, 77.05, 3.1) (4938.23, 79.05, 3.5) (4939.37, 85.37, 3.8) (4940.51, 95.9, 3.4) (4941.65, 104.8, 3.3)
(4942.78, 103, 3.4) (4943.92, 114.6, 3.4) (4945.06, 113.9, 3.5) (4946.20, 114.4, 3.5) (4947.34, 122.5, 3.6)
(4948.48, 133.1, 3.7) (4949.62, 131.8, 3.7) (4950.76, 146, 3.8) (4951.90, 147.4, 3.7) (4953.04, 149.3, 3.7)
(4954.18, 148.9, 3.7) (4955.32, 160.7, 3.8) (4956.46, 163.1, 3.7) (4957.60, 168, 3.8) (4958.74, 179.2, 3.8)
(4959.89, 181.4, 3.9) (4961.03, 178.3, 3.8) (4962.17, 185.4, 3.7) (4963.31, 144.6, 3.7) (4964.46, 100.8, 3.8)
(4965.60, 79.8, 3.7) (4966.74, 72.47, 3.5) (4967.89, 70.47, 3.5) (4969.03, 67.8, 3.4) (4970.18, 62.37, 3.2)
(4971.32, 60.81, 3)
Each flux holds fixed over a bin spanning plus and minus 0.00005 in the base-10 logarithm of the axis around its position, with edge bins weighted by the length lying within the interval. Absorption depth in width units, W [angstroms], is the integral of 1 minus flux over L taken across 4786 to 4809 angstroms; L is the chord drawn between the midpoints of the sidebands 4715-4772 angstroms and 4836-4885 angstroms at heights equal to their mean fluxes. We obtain 4.8 angstroms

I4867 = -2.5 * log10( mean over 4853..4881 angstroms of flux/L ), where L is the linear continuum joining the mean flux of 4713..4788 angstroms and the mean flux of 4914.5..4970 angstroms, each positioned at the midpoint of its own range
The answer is 0.17 mag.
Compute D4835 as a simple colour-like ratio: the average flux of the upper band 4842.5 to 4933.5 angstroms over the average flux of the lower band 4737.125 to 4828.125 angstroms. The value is 1.33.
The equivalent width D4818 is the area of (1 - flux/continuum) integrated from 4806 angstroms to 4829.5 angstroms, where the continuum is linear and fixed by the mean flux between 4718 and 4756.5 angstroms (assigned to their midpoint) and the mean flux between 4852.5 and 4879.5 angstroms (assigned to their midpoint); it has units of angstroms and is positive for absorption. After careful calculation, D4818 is 7.6 angstroms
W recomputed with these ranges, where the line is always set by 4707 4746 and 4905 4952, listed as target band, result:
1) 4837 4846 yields 1.5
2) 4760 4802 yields 9.1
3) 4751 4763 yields 1.8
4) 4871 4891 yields 8.1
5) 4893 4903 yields 4.1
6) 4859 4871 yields -4.6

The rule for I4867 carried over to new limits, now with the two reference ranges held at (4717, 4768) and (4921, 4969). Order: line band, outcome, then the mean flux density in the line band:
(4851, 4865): -0.11 mag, 82.6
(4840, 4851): 0.36 mag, 50.7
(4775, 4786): 0.29 mag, 37.9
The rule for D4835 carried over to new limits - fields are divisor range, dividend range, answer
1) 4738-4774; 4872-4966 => 1.90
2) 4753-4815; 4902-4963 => 2.34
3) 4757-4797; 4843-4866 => 2.00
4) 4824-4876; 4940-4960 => 2.50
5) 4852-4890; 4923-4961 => 1.87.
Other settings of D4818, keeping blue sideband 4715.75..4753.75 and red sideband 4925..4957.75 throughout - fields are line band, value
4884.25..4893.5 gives 5.25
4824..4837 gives 5.34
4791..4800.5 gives 3.57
